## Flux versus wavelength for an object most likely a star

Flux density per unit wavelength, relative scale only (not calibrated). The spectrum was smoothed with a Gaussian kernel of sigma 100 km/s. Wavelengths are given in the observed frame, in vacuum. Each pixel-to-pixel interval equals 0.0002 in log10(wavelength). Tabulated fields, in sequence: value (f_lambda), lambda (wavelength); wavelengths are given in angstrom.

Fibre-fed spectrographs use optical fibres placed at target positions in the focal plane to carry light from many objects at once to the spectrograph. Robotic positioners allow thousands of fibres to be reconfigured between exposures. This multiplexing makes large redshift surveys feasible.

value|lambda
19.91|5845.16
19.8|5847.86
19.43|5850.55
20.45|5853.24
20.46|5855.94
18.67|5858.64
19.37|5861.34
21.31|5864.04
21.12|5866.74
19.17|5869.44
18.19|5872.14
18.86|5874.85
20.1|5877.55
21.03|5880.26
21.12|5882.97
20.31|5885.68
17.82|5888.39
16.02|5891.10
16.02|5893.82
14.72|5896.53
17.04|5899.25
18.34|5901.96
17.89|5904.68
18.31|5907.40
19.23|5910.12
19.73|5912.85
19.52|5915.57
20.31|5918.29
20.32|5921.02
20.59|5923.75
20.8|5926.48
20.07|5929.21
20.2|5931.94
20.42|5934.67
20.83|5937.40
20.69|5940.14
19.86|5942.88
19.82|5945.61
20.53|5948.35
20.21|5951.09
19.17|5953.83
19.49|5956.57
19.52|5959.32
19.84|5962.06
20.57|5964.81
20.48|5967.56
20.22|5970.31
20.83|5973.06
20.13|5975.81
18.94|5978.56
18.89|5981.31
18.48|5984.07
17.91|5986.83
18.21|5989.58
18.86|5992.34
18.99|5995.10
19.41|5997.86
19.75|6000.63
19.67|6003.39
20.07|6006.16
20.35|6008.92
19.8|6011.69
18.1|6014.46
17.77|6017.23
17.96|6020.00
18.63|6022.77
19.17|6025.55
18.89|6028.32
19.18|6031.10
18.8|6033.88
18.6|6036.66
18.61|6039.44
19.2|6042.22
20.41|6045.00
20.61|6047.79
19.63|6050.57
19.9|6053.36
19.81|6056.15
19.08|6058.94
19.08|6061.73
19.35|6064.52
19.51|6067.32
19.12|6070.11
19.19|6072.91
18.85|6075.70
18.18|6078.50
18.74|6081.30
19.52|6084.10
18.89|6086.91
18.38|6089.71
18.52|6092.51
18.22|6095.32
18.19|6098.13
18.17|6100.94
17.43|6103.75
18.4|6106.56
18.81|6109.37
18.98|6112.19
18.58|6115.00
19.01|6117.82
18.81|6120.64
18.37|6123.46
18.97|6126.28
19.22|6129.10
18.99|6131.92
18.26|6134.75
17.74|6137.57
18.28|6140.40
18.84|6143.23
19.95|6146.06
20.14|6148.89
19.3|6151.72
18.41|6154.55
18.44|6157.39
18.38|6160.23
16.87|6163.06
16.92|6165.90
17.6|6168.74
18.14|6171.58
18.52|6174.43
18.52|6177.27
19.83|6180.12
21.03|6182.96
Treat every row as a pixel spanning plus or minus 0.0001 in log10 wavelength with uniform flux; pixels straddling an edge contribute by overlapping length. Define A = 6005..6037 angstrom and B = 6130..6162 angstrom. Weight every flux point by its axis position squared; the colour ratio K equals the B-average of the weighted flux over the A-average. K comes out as 1.03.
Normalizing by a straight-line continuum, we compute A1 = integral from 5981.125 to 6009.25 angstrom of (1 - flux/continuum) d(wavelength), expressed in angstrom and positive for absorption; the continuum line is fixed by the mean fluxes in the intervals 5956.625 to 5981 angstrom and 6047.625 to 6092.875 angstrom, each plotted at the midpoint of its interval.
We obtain 0.9 angstrom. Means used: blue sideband 20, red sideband 19.2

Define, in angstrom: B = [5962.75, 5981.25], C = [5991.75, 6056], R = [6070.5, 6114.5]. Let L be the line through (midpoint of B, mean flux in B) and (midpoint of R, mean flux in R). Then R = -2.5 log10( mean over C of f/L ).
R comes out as 0.010 mag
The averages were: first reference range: 20.1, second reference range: 18.6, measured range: 19.2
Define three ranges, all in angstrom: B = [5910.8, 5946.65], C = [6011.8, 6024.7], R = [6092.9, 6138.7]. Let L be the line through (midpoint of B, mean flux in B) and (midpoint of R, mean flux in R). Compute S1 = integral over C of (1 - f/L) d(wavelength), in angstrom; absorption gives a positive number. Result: 0.72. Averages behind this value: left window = 20.2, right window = 18.5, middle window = 18.3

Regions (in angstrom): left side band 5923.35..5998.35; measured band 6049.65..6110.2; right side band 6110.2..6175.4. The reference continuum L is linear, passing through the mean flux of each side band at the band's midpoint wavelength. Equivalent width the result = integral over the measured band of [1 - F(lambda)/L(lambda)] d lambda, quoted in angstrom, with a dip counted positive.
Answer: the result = 0.4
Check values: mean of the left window 19.8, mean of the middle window 18.9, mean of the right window 18.6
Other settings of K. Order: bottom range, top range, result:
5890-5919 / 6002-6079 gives 1.12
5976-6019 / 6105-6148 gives 1.03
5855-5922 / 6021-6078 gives 1.07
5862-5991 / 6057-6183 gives 1.03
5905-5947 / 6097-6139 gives 0.99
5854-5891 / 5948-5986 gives 1.04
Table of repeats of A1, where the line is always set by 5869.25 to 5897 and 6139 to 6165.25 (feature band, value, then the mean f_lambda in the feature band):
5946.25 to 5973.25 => -2.1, 20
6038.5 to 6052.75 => -0.8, 19.7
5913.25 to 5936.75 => -2.1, 20.3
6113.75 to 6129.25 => -0.1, 18.8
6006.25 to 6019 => -0.3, 19.1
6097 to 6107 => 0.4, 18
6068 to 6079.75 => -0.1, 18.9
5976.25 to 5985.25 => -0.1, 18.9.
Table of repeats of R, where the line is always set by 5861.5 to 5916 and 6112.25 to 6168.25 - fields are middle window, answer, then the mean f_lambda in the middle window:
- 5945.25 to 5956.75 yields -0.06 mag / 19.9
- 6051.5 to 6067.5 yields -0.04 mag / 19.4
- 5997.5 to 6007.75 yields -0.06 mag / 19.8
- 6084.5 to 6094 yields 0.00 mag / 18.7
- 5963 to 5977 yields -0.09 mag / 20.4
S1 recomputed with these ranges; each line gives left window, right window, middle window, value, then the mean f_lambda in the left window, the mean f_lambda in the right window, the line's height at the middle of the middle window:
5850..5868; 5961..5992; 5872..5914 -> 3.2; 20.1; 19.5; 19.9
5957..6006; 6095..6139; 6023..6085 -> -0.9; 19.5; 18.5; 19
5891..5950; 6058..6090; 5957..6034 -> -0.6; 19.2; 19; 19.1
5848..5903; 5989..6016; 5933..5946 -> -0.8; 19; 19.3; 19.2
